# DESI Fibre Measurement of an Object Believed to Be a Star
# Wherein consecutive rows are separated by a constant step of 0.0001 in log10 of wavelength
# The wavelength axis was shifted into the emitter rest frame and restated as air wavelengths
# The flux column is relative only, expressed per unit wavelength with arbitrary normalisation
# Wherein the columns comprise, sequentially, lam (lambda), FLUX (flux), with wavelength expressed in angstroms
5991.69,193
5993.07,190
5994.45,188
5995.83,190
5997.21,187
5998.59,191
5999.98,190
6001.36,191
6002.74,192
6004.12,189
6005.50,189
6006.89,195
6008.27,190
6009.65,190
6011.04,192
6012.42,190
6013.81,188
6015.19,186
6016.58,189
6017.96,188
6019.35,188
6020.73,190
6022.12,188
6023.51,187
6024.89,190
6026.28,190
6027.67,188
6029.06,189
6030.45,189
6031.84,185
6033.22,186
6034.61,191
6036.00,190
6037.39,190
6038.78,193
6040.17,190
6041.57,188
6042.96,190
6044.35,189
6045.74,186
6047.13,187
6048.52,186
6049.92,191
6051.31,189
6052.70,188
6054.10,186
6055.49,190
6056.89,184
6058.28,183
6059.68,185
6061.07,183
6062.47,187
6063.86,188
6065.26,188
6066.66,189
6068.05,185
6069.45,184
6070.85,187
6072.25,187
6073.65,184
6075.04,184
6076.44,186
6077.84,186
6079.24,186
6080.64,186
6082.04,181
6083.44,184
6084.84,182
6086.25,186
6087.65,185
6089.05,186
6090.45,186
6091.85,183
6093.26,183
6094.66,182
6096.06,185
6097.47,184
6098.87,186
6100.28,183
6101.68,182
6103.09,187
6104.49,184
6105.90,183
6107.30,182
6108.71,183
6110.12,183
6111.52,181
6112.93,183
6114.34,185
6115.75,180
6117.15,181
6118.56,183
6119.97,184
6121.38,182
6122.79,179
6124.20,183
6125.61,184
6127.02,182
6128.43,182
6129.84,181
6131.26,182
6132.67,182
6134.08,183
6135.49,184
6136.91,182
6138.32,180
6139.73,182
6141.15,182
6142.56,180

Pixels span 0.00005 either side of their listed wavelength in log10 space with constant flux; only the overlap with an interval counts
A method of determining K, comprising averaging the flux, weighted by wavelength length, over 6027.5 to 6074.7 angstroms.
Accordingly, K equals 187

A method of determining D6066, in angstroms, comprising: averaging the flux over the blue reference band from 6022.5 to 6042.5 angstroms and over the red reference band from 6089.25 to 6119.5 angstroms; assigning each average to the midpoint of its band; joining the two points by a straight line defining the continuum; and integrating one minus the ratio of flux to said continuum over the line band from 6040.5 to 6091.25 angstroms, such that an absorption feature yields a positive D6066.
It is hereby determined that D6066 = 0.0 angstroms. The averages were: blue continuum 189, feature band 186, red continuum 183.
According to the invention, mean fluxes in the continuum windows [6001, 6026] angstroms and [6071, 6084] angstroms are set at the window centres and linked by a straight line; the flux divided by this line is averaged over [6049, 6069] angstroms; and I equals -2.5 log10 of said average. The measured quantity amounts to 0.00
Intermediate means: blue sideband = 190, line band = 187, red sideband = 185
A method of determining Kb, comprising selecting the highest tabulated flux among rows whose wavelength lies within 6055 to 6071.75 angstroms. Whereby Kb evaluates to 190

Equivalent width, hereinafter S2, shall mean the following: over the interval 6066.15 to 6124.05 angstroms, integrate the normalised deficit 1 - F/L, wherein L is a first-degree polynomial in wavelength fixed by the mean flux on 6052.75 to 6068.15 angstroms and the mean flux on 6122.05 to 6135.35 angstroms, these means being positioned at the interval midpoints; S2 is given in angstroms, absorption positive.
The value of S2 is 0.08 angstroms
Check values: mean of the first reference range 186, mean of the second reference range 182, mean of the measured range 184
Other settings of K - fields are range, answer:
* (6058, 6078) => 186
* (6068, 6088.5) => 185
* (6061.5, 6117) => 184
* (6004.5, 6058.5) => 189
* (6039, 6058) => 188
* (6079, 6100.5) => 184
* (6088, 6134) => 183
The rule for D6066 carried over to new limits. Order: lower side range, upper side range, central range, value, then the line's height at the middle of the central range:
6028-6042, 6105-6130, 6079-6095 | 0.1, 185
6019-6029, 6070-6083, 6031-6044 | -0.1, 188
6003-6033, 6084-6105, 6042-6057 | -0.1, 187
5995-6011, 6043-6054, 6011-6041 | 0.0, 189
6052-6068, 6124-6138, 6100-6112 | 0.0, 184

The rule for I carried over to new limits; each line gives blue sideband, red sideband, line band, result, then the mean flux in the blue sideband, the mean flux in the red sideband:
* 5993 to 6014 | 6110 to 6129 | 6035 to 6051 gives -0.01 mag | 190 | 182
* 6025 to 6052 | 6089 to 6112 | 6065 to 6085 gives 0.00 mag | 189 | 184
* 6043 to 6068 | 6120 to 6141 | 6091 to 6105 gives 0.00 mag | 187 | 182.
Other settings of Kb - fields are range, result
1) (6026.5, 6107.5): 193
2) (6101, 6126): 187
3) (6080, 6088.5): 186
